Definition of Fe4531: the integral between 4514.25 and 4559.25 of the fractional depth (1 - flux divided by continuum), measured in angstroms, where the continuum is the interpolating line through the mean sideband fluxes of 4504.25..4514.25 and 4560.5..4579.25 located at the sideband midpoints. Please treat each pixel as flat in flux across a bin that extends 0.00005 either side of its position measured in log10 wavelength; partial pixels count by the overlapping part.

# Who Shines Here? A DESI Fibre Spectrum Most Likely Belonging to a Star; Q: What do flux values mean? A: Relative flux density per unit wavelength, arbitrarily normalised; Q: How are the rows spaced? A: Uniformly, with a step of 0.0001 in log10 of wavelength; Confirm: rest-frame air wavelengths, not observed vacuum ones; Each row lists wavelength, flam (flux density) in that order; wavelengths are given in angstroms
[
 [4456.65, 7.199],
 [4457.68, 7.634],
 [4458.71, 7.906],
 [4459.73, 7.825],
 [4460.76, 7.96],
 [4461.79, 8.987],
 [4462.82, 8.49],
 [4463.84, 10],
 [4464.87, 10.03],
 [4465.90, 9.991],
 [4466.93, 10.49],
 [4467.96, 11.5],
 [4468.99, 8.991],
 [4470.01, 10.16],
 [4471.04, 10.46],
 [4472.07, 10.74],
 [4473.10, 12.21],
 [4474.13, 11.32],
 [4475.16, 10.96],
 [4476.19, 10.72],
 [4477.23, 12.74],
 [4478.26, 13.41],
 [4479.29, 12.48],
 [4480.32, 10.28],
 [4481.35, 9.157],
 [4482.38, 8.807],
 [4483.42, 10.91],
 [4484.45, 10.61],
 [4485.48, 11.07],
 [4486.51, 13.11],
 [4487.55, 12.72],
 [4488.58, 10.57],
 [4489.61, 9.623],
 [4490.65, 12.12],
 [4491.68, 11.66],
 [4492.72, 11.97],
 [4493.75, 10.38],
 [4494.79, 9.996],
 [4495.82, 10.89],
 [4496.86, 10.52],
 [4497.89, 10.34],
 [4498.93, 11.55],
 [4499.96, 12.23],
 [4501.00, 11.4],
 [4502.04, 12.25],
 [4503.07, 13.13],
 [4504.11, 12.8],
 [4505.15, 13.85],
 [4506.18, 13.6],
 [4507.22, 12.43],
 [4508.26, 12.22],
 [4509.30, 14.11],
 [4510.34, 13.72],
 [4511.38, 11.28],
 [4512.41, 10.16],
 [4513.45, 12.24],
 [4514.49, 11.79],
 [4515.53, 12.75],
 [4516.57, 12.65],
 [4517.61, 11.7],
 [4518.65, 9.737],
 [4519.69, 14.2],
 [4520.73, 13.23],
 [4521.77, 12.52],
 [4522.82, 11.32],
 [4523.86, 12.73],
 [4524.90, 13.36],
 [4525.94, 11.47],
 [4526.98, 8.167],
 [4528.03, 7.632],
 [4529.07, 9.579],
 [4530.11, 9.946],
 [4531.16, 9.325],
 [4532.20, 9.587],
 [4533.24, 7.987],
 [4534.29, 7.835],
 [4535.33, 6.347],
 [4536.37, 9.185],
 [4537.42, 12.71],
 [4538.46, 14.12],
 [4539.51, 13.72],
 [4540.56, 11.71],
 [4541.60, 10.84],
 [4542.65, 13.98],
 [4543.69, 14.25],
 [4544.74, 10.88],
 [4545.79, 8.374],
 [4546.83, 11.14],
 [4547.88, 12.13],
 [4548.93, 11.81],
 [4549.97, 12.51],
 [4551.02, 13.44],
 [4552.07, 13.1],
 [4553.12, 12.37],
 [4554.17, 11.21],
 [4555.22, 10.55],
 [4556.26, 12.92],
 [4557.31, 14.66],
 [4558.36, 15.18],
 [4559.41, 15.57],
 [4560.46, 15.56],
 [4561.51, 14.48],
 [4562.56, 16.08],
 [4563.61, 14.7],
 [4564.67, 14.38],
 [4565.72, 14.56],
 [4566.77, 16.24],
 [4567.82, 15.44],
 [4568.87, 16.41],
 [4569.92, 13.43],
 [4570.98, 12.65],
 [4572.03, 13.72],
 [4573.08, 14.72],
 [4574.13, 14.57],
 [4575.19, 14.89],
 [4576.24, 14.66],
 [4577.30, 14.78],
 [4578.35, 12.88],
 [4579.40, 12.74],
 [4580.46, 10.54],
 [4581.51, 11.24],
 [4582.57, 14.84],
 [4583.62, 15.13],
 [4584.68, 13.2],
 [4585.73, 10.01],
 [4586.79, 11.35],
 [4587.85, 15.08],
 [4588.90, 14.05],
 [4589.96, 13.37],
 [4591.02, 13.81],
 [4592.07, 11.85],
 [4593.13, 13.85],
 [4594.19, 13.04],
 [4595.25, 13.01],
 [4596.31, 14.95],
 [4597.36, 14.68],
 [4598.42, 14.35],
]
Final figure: 6.6 angstroms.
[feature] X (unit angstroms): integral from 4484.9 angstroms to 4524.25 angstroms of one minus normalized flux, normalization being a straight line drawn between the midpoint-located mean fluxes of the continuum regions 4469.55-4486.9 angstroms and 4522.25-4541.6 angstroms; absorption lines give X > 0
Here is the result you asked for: -4.4 angstroms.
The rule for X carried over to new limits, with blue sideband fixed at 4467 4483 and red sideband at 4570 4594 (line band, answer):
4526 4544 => 2.8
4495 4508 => -0.6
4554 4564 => -1.1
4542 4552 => 0.4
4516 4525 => -0.3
